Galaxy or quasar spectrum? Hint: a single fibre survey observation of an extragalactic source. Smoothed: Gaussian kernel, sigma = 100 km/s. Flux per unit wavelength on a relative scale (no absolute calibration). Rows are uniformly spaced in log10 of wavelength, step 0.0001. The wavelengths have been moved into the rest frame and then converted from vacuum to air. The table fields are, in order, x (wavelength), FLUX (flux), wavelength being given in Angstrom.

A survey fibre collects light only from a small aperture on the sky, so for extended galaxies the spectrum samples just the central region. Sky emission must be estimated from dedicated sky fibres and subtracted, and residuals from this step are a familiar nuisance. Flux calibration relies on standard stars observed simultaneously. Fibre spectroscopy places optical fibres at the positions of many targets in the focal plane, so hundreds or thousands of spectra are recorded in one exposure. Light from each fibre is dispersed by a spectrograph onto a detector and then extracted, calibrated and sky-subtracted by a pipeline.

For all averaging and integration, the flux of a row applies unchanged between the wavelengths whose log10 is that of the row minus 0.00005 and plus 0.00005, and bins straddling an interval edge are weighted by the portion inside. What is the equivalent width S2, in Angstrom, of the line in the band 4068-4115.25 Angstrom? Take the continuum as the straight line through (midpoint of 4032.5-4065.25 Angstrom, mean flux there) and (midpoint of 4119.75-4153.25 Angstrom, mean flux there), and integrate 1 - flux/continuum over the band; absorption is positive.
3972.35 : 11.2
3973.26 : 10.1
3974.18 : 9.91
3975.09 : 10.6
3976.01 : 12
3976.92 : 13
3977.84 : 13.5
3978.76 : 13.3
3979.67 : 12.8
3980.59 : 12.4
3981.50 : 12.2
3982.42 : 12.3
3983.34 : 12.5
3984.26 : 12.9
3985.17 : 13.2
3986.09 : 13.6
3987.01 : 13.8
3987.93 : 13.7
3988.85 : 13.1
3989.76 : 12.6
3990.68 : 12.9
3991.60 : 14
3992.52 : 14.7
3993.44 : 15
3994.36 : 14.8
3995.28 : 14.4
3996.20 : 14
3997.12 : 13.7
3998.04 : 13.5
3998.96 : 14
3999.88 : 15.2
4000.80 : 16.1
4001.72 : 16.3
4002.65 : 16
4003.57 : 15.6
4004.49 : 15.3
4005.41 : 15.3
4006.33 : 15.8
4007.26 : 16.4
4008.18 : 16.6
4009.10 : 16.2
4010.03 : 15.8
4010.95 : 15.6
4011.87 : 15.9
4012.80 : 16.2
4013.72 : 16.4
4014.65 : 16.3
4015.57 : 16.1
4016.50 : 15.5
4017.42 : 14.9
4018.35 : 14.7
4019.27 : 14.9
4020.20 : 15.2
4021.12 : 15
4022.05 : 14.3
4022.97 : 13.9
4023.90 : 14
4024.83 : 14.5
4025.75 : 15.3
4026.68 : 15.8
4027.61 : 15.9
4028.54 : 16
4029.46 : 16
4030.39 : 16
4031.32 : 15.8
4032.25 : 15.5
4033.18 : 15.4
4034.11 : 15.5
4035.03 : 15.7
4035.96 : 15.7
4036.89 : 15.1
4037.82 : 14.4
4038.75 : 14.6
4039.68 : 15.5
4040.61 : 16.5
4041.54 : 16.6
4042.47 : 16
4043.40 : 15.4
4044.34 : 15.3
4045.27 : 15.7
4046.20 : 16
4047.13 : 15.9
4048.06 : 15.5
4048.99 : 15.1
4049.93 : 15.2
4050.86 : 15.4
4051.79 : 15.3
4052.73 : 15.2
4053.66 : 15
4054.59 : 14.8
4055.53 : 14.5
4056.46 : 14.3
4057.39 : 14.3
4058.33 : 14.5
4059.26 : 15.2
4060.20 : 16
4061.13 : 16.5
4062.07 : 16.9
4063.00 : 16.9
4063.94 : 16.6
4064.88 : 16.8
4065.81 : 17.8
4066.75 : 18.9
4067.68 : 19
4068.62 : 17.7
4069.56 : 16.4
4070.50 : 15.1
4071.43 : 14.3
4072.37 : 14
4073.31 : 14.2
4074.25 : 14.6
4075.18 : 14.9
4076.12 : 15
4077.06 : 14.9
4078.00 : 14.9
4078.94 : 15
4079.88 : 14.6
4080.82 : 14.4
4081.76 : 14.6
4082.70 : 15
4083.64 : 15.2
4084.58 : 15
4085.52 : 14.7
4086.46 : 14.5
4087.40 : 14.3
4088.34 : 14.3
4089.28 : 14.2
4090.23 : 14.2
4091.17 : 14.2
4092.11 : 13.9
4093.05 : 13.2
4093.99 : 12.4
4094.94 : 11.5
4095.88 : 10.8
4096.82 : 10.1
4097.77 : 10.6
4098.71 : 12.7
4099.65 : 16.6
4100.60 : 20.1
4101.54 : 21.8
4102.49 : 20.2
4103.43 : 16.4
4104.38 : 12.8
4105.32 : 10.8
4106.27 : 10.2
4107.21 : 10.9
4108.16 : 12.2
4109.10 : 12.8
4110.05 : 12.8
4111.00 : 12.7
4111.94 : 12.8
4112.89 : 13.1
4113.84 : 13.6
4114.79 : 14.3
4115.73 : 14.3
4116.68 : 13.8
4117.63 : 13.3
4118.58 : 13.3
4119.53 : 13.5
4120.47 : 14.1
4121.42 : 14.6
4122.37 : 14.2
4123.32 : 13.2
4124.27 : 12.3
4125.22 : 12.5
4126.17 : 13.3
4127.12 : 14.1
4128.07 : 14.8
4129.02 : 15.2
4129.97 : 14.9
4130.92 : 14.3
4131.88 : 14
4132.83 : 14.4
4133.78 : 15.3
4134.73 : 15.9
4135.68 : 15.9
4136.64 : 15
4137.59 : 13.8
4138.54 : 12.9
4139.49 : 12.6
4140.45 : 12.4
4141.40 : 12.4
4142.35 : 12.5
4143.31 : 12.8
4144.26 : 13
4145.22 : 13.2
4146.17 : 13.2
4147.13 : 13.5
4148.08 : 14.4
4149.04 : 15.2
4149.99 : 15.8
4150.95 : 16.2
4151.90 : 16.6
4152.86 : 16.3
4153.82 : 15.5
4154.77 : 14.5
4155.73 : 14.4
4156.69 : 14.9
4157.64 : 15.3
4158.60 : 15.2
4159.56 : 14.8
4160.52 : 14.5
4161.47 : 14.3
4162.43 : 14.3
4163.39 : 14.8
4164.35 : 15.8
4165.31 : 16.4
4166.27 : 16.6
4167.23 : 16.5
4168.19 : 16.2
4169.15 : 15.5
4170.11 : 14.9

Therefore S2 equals 2.1 Angstrom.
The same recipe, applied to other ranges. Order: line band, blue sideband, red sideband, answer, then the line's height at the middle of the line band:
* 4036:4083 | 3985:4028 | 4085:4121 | -4.10 Angstrom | 14.3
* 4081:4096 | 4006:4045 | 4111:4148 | 0.51 Angstrom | 14.4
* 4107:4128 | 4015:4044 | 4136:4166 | 1.95 Angstrom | 14.7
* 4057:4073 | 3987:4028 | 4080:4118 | -2.20 Angstrom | 14.3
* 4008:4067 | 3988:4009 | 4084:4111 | -4.76 Angstrom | 14.4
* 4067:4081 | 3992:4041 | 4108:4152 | -0.73 Angstrom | 14.6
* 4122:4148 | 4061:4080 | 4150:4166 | 2.83 Angstrom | 15.5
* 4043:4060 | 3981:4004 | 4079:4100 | -1.65 Angstrom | 13.8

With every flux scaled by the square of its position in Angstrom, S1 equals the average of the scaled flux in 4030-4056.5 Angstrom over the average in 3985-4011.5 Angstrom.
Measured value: 1.1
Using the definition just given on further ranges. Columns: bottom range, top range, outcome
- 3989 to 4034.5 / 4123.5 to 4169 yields 1.02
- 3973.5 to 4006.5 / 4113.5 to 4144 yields 1.08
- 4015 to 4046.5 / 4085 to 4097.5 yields 0.89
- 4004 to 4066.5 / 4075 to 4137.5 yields 0.94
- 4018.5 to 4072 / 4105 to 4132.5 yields 0.88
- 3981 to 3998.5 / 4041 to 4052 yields 1.19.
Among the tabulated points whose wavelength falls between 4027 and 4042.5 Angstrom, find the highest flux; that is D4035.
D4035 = 16.6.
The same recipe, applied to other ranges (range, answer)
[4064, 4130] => 21.8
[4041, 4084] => 19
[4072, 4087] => 15.2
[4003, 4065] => 16.9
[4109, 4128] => 14.6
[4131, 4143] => 15.9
